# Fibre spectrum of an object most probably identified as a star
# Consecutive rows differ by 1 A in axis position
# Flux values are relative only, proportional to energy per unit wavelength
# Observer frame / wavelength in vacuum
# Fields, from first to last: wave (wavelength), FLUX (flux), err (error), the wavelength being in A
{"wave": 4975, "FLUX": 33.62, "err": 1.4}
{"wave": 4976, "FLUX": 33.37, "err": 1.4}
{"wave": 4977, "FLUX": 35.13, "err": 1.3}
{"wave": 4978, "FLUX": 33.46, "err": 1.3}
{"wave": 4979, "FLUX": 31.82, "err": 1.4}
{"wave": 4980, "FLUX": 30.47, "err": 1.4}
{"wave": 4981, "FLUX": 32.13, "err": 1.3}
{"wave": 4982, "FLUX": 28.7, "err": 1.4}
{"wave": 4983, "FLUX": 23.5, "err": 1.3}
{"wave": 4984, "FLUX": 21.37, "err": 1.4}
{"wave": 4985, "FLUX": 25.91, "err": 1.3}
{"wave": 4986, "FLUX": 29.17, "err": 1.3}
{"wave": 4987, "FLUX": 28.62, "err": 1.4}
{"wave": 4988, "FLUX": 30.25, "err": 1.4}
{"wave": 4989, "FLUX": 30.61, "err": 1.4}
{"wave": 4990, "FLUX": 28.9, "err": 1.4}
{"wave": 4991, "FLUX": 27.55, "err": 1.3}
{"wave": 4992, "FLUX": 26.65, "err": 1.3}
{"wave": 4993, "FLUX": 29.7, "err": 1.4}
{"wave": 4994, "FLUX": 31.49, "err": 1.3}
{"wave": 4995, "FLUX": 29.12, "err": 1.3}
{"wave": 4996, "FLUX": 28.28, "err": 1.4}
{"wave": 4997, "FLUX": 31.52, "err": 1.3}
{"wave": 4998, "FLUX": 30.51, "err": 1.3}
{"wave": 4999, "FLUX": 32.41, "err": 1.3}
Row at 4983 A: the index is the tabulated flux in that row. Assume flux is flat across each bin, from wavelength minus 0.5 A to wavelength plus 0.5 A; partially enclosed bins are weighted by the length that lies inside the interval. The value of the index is 23.5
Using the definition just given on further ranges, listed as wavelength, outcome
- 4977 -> 35.13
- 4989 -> 30.61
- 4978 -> 33.46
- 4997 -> 31.52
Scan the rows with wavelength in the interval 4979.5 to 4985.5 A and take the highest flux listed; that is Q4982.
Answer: 32.13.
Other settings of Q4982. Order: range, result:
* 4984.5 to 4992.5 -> 30.61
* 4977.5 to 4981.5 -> 33.46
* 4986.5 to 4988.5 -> 30.25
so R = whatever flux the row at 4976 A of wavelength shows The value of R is 33.37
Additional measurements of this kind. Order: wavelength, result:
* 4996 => 28.28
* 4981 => 32.13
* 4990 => 28.9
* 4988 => 30.25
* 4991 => 27.55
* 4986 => 29.17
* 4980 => 30.47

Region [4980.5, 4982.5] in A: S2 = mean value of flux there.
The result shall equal 30.4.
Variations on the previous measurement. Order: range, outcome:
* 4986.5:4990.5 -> 29.6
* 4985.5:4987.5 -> 28.9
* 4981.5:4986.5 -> 25.7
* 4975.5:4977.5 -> 34.2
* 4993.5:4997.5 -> 30.1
